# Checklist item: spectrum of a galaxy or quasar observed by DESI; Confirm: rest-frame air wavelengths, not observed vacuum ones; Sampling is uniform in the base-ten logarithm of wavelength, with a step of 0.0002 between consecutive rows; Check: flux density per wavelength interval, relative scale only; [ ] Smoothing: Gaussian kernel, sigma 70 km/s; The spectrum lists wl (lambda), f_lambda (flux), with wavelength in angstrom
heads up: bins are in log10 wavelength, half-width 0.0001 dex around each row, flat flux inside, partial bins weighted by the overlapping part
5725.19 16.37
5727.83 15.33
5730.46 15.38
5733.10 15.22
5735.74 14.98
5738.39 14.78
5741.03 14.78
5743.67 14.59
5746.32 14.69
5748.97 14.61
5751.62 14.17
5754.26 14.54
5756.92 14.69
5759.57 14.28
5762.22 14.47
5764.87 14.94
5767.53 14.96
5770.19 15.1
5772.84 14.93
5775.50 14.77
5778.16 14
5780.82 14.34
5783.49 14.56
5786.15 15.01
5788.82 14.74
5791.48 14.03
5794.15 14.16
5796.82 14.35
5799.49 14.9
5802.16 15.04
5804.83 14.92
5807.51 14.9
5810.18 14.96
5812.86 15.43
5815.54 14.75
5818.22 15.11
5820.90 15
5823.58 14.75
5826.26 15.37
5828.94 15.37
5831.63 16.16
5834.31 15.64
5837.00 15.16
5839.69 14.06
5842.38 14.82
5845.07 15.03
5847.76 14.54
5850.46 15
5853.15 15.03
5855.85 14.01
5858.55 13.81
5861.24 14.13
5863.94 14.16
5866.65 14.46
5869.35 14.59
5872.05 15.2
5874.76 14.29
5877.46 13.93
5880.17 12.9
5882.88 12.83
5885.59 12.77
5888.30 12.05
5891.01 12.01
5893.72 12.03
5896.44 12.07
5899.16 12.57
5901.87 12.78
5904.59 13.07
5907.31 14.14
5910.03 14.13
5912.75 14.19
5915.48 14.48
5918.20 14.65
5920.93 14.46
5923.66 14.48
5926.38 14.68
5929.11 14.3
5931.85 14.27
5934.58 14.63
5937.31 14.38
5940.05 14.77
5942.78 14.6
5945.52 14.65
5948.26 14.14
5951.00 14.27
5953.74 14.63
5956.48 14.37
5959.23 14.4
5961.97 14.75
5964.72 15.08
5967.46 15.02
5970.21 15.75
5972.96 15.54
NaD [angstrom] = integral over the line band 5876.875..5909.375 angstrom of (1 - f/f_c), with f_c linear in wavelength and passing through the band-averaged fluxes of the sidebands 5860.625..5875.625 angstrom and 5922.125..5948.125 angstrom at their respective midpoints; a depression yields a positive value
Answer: 3.88 angstrom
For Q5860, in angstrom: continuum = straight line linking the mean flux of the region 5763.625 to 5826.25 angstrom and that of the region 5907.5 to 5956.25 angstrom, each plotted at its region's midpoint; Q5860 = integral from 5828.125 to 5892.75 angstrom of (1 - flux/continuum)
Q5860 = 1.76 angstrom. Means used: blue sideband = 14.8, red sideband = 14.4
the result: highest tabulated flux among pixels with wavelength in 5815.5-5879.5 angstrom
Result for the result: 16.16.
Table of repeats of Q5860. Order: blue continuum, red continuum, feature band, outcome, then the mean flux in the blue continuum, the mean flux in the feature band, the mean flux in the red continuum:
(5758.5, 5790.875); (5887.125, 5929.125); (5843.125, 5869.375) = -1.0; 14.7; 14.5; 13.5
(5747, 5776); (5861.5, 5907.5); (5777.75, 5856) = -4.6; 14.7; 14.9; 13.3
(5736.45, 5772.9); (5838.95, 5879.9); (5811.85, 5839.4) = -1.4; 14.7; 15.2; 14.4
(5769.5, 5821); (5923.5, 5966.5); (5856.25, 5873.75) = 0.3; 14.7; 14.4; 14.5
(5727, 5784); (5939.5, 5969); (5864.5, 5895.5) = 2.7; 14.7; 13.4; 14.6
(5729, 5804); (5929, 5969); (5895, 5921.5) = 1.7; 14.7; 13.6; 14.6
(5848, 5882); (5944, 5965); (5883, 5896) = 1.9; 14.3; 12.3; 14.5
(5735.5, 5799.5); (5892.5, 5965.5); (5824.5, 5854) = -1.5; 14.6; 15.1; 14.1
